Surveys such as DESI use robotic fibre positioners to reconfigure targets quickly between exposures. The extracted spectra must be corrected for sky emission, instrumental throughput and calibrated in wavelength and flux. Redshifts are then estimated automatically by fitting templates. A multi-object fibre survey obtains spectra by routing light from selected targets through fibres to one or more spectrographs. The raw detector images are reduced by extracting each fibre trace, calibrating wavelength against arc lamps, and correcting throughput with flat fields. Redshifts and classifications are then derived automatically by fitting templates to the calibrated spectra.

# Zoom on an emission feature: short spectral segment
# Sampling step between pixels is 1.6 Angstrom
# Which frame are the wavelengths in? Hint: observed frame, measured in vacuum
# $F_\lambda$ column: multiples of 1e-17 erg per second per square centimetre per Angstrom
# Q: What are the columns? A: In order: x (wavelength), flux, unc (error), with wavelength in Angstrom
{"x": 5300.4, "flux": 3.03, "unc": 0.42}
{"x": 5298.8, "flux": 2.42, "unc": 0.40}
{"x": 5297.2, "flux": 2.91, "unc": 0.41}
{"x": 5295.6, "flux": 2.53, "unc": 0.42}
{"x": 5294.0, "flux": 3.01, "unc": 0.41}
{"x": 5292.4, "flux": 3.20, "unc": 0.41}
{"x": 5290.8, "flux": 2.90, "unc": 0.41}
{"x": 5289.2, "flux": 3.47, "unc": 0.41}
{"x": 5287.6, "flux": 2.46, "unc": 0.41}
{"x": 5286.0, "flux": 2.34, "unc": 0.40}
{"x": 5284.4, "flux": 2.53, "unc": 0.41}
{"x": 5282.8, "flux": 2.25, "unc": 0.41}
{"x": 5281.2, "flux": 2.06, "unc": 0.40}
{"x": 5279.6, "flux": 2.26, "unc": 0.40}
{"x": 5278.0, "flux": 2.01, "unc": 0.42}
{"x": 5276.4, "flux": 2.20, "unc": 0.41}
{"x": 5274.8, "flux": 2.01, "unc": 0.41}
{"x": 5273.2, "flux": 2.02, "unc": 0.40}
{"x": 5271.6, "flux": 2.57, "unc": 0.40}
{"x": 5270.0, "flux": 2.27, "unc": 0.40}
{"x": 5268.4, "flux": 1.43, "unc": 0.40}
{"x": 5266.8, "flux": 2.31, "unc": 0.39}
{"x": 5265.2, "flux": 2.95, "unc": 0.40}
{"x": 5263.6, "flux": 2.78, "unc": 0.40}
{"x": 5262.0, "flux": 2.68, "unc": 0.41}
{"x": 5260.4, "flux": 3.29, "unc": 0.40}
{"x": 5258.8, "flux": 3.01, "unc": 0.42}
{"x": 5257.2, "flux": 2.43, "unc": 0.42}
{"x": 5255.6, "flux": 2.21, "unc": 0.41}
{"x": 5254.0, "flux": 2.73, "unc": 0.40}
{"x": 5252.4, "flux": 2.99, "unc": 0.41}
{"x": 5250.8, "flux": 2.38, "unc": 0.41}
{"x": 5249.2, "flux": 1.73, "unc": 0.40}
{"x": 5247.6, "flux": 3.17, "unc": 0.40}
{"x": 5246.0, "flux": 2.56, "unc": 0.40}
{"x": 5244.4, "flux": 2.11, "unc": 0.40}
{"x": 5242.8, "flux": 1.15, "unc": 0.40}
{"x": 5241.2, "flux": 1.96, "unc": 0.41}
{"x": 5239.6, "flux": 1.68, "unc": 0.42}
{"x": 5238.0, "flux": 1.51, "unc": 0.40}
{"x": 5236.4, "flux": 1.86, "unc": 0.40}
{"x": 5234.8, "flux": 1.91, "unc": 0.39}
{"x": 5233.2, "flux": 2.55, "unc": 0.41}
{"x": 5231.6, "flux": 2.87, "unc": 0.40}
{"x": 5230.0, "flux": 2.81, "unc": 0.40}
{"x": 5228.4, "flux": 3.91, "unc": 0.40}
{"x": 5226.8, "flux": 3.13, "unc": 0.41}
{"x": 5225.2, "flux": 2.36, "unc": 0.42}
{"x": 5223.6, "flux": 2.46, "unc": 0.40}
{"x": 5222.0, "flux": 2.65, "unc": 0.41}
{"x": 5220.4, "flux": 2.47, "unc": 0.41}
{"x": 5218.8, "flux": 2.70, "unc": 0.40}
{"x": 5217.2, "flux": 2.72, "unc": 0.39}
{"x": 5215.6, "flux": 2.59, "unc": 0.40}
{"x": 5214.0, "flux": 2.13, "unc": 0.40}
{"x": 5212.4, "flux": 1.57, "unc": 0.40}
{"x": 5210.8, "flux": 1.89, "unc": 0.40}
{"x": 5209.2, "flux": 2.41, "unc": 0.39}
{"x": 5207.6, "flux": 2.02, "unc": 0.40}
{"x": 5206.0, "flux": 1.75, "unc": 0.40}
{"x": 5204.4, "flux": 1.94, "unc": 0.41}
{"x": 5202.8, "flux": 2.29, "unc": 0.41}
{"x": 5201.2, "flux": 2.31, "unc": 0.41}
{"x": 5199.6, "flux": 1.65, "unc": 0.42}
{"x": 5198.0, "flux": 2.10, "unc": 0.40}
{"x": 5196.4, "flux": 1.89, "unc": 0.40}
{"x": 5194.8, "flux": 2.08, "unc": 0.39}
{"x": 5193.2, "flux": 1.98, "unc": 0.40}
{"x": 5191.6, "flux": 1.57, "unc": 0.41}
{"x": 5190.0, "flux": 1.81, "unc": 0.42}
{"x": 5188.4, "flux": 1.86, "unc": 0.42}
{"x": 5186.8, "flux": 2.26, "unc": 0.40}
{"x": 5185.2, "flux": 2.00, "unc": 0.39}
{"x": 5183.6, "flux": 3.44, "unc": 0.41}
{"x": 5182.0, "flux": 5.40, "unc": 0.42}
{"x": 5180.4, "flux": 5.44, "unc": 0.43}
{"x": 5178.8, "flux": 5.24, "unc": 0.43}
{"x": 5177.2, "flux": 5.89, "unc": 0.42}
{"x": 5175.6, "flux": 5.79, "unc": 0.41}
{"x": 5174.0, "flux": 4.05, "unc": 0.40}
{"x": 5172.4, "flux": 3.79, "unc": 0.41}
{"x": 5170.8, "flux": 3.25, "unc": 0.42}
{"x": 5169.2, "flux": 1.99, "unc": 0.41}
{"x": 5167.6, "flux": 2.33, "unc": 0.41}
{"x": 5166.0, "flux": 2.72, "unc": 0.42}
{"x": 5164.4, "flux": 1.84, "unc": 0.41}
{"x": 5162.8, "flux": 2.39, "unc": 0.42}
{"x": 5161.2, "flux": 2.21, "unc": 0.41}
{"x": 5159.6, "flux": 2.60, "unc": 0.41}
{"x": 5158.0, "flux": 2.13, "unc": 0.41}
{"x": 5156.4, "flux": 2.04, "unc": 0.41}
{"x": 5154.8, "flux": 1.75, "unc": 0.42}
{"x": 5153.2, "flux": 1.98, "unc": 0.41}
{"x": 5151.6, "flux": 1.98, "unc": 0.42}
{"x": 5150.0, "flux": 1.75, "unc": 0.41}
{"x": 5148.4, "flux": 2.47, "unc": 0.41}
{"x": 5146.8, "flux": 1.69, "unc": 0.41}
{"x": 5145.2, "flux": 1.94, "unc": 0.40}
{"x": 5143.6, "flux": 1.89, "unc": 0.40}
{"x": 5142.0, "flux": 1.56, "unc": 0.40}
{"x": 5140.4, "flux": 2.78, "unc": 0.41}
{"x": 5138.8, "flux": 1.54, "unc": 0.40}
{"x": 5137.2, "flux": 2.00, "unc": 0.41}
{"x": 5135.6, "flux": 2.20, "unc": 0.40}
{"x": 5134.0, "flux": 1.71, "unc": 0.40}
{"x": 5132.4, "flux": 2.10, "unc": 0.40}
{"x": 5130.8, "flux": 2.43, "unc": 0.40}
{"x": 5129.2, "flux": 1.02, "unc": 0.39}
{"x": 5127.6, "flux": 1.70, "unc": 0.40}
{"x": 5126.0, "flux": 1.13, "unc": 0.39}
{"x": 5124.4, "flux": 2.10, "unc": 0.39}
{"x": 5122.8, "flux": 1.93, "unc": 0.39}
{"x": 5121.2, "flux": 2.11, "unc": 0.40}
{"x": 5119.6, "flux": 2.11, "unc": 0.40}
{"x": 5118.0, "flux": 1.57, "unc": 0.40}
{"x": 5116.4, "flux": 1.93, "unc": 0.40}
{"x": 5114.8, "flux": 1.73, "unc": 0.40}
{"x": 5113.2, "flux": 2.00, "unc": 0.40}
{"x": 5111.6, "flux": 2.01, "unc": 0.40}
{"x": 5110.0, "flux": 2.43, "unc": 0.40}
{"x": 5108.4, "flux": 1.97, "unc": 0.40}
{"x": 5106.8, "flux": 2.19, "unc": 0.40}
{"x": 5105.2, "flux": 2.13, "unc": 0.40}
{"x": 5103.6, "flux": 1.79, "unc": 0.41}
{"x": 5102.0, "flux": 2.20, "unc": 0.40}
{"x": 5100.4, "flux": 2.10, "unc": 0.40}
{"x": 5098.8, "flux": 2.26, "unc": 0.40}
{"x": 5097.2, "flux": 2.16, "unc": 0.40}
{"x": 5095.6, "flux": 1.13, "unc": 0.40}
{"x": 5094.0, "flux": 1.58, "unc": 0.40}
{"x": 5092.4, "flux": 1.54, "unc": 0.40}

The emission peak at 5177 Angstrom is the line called [O II] 3727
